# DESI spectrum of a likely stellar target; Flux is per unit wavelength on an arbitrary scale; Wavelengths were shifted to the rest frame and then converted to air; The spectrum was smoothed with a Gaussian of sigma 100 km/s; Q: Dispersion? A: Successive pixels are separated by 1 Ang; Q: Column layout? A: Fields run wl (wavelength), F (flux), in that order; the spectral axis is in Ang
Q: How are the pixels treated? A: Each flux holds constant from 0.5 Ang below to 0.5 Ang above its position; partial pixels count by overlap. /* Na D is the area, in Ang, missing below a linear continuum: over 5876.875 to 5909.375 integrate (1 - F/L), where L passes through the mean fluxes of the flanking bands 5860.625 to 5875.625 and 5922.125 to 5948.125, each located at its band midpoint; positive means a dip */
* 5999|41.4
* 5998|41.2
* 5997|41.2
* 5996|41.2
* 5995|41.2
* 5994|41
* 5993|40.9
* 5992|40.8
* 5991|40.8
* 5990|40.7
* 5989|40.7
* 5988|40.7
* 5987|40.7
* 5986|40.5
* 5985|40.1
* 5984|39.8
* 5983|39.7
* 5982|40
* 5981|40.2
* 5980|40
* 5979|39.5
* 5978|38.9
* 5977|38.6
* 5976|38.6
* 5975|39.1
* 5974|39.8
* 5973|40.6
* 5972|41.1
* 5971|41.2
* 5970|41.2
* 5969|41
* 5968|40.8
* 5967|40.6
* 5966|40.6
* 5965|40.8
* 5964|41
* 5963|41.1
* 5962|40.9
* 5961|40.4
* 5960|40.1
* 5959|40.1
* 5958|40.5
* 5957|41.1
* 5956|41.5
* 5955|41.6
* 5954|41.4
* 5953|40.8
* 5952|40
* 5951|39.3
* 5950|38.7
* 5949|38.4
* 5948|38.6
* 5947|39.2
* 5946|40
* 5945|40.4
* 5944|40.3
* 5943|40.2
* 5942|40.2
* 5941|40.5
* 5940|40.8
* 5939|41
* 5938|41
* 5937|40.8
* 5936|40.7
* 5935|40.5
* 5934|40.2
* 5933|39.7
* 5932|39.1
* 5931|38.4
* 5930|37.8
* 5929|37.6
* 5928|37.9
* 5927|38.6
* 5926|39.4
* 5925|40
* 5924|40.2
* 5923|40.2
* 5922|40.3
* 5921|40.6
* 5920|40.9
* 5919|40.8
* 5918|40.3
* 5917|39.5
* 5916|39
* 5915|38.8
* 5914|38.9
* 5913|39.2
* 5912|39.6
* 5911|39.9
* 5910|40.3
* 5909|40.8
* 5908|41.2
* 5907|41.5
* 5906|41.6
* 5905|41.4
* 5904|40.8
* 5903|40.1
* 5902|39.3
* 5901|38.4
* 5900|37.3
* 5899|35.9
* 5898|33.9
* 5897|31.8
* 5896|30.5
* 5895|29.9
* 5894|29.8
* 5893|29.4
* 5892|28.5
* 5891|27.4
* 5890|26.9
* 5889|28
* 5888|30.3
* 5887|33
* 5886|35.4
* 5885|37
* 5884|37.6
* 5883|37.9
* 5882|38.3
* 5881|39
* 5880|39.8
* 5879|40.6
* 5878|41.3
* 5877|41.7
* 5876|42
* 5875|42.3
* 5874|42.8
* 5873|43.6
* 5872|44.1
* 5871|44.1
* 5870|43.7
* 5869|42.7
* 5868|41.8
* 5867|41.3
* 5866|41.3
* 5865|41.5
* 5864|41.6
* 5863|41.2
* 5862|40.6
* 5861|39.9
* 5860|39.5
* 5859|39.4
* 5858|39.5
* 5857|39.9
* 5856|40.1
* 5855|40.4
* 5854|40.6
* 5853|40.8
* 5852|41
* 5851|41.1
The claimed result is 4.3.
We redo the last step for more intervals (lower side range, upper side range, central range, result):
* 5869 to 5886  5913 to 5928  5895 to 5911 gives 0.8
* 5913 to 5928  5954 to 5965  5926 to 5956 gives 0.4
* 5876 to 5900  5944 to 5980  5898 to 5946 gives -3.6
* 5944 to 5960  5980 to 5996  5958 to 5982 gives 0.0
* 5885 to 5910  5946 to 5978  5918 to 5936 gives -1.1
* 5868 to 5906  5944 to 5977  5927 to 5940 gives -0.2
